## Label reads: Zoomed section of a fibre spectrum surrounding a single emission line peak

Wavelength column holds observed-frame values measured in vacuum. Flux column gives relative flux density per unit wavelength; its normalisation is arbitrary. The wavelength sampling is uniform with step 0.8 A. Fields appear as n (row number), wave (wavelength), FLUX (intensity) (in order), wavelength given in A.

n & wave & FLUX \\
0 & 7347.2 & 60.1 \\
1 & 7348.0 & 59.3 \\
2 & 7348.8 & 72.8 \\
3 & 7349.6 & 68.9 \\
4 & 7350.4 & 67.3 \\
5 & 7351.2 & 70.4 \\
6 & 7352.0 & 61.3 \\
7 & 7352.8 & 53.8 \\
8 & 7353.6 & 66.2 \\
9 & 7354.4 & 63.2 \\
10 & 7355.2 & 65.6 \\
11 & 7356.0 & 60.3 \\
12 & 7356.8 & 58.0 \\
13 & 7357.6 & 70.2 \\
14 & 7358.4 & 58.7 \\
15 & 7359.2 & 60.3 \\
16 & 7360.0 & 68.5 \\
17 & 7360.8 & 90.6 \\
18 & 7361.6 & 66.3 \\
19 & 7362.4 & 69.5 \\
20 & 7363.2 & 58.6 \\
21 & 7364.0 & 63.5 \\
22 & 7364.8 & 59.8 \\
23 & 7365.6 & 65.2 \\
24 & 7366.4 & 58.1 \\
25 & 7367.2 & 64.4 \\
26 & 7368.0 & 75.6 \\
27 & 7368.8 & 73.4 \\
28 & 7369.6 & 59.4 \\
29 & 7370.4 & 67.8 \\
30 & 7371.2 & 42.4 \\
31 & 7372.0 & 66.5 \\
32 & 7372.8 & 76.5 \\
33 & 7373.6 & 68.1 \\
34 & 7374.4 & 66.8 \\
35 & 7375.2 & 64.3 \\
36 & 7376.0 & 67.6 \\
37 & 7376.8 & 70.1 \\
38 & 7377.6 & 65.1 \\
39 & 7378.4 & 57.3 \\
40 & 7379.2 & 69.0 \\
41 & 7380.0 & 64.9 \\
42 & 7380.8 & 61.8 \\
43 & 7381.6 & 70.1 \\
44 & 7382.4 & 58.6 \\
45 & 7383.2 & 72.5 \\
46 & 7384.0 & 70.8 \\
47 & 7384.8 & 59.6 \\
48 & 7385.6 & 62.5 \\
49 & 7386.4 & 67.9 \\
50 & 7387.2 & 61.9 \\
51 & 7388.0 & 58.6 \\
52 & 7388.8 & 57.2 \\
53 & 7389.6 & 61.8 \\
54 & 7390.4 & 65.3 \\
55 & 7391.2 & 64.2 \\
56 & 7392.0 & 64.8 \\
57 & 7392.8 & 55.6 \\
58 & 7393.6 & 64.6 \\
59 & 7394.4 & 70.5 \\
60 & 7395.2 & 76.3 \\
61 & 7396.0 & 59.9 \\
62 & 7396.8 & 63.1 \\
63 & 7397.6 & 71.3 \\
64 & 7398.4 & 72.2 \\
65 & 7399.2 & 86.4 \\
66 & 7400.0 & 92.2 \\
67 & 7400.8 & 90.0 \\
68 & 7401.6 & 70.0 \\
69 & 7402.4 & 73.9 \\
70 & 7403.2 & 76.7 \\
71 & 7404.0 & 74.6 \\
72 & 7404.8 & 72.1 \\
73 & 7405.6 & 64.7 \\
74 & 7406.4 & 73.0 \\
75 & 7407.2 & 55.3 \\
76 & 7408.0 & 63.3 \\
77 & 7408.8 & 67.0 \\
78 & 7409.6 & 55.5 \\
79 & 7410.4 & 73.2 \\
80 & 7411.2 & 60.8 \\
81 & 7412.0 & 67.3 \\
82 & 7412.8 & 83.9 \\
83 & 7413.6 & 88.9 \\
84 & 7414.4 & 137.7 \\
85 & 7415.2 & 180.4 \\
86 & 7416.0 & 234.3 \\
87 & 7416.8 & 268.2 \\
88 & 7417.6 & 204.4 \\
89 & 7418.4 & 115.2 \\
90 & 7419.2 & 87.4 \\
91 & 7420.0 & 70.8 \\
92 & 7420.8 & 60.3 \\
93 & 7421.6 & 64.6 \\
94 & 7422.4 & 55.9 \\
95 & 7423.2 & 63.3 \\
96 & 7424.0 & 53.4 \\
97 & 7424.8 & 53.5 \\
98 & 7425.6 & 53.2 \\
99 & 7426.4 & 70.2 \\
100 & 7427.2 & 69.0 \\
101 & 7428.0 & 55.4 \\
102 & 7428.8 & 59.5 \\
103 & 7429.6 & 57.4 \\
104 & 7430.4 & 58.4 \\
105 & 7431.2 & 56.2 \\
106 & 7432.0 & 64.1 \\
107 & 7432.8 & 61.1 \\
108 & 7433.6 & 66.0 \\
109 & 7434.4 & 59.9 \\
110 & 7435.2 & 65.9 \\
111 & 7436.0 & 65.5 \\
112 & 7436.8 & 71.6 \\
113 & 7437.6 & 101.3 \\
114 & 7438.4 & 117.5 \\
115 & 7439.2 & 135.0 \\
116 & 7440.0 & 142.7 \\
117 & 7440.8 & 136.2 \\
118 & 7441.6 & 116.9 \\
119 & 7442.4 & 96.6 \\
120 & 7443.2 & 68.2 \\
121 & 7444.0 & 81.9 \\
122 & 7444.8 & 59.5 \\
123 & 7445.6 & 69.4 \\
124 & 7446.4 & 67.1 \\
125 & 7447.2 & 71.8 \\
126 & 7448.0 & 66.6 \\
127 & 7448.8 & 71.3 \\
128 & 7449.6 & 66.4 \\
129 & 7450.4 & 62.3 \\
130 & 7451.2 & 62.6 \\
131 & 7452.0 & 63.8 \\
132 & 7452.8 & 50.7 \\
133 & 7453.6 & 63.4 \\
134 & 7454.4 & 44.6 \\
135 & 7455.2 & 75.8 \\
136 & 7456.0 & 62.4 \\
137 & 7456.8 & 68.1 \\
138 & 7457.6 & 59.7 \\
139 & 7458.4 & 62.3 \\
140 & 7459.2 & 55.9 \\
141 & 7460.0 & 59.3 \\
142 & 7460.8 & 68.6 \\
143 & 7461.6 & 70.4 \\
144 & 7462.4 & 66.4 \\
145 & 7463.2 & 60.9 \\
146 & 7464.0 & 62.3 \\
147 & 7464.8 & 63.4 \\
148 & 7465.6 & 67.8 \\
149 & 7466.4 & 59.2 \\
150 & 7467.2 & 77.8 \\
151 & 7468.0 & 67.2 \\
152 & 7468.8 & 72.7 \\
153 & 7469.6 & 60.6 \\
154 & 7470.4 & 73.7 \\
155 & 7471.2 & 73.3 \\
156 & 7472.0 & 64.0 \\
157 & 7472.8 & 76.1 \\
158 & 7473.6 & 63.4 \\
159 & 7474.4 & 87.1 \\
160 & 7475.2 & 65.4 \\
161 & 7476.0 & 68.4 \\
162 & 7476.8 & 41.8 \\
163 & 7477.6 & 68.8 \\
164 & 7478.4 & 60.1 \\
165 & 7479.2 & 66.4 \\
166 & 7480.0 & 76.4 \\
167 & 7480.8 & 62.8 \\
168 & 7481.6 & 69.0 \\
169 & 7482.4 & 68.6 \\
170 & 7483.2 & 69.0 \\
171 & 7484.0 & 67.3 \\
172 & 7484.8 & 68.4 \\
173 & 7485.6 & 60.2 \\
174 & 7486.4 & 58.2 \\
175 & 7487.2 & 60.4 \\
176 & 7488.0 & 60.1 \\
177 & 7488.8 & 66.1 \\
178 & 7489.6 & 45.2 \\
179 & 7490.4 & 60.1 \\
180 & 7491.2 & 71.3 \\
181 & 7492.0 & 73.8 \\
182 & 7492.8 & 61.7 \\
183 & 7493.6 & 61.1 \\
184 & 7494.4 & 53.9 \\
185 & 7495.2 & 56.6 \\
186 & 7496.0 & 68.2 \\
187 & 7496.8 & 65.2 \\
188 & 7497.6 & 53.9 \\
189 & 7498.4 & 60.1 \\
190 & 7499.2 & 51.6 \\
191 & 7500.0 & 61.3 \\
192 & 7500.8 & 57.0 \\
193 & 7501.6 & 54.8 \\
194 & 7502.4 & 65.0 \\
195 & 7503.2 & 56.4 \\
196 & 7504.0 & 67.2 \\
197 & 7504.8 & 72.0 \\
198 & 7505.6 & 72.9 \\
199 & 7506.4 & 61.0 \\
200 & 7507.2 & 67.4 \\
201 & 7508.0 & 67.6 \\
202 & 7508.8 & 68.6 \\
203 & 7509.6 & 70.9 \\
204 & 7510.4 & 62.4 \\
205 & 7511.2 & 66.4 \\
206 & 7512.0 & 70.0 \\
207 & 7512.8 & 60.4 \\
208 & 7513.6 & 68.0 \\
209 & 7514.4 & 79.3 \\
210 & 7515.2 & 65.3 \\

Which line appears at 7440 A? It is [N II] 6583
